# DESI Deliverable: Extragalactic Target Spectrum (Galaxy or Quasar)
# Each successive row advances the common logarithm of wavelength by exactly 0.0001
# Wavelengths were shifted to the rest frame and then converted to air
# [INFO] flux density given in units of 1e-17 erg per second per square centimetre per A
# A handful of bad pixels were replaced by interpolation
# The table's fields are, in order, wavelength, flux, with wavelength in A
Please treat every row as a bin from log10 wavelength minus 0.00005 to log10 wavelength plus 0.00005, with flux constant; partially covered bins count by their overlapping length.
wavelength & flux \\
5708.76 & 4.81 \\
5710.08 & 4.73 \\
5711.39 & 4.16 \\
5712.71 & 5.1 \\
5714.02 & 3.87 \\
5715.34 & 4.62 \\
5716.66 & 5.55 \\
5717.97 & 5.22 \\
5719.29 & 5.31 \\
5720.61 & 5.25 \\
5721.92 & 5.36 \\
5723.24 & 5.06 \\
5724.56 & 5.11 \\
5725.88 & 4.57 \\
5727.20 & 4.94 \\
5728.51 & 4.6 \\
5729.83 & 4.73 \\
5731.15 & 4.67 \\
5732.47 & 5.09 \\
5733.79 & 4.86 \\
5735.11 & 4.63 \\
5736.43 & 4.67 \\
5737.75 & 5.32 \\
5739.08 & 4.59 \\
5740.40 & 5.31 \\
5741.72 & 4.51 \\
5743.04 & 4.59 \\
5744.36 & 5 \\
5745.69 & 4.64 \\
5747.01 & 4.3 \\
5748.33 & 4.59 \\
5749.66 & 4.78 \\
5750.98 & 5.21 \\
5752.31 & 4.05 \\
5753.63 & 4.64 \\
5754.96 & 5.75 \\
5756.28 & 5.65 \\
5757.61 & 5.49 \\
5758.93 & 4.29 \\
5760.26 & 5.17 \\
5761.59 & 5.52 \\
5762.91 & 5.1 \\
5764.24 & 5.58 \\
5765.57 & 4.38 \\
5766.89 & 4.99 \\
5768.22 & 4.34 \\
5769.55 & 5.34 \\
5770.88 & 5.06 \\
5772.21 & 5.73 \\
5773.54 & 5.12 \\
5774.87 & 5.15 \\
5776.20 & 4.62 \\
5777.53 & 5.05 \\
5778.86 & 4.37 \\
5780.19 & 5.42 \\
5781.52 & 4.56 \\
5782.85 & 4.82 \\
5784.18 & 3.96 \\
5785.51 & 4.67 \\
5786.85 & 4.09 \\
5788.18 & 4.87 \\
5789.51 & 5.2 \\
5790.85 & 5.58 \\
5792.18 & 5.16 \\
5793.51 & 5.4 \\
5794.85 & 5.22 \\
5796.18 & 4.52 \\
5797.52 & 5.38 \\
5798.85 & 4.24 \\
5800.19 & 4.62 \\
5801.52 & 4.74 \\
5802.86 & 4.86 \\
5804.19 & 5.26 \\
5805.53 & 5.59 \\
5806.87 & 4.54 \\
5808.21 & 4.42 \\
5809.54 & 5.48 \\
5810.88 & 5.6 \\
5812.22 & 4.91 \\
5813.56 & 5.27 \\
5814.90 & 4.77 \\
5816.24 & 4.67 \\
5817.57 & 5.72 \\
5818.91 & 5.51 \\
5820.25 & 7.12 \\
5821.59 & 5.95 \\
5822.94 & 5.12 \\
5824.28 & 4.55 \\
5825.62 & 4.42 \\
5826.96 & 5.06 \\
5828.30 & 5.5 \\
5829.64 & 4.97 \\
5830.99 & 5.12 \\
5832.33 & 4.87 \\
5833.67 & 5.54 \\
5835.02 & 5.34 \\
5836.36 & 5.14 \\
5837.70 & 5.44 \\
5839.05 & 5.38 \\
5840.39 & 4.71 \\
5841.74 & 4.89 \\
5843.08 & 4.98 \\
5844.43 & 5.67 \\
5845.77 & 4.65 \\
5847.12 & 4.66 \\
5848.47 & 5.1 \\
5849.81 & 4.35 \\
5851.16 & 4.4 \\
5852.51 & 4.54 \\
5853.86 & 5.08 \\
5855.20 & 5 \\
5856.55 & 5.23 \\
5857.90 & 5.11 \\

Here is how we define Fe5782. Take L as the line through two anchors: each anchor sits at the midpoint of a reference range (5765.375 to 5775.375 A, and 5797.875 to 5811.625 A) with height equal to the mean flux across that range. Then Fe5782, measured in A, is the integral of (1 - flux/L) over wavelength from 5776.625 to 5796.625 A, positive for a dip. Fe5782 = 0.5 A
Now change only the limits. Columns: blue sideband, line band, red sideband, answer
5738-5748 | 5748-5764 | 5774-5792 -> -1.0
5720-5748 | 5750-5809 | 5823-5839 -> 0.2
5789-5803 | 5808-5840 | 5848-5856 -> -2.5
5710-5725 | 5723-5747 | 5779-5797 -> 0.6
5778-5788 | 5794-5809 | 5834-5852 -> -0.5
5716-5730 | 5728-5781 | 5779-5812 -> 0.9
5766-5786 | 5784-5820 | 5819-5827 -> 1.1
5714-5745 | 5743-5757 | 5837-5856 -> 0.2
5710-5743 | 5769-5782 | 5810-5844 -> 0.0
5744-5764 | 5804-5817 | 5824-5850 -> -0.1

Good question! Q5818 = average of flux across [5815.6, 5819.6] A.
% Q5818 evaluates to 5.33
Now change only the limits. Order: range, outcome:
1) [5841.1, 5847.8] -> 4.97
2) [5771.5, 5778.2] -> 5.13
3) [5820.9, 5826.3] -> 5.01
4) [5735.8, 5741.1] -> 4.97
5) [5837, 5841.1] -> 5.17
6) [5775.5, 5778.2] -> 4.84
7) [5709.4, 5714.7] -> 4.46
